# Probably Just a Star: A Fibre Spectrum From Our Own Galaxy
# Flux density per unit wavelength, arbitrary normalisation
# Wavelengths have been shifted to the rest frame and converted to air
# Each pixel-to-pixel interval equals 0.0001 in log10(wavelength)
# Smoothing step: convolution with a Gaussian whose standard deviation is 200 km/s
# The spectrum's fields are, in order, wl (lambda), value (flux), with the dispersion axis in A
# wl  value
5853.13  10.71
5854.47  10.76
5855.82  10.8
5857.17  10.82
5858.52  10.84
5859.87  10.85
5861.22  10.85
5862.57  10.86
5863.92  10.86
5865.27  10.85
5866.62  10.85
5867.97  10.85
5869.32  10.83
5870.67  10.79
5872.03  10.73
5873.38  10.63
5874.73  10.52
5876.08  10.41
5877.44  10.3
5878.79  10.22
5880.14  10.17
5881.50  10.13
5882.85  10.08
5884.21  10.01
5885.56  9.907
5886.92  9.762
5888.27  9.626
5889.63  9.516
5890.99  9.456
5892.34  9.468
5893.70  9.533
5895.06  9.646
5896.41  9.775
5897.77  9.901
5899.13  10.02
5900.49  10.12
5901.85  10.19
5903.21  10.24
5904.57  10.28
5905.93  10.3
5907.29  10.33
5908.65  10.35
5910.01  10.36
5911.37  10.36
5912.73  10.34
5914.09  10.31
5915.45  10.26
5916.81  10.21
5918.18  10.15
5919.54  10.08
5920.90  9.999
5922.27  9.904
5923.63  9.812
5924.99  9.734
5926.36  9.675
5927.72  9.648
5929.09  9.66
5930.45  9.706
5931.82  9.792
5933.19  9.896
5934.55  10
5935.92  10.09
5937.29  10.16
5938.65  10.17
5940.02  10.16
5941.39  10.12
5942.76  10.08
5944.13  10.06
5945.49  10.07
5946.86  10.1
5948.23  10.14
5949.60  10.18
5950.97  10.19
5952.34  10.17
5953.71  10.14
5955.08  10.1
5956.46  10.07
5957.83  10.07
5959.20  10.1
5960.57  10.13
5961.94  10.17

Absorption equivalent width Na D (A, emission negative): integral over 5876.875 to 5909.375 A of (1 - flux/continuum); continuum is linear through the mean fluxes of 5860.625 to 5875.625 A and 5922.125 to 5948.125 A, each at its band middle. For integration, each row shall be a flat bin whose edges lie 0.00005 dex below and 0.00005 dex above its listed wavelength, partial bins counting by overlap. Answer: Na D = 1.5 A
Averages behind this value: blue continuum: 10.8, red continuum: 9.95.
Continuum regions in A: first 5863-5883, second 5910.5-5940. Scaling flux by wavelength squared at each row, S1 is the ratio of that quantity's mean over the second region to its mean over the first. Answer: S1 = 0.96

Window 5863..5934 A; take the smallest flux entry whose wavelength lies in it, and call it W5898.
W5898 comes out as 9.456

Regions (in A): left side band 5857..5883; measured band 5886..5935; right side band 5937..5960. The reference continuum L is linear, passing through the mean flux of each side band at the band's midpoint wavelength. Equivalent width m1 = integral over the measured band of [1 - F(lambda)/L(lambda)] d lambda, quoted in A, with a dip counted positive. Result 1.9 A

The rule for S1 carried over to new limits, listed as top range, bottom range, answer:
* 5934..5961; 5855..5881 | 0.97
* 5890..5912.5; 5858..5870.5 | 0.94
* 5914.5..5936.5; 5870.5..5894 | 1.00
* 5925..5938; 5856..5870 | 0.93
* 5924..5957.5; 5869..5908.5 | 1.01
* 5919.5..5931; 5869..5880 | 0.95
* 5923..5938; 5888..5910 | 1.00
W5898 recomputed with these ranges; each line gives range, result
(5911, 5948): 9.648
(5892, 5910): 9.468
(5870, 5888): 9.762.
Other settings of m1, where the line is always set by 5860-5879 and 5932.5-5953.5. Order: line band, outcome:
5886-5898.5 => 1.0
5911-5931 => 0.6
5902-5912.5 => 0.1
